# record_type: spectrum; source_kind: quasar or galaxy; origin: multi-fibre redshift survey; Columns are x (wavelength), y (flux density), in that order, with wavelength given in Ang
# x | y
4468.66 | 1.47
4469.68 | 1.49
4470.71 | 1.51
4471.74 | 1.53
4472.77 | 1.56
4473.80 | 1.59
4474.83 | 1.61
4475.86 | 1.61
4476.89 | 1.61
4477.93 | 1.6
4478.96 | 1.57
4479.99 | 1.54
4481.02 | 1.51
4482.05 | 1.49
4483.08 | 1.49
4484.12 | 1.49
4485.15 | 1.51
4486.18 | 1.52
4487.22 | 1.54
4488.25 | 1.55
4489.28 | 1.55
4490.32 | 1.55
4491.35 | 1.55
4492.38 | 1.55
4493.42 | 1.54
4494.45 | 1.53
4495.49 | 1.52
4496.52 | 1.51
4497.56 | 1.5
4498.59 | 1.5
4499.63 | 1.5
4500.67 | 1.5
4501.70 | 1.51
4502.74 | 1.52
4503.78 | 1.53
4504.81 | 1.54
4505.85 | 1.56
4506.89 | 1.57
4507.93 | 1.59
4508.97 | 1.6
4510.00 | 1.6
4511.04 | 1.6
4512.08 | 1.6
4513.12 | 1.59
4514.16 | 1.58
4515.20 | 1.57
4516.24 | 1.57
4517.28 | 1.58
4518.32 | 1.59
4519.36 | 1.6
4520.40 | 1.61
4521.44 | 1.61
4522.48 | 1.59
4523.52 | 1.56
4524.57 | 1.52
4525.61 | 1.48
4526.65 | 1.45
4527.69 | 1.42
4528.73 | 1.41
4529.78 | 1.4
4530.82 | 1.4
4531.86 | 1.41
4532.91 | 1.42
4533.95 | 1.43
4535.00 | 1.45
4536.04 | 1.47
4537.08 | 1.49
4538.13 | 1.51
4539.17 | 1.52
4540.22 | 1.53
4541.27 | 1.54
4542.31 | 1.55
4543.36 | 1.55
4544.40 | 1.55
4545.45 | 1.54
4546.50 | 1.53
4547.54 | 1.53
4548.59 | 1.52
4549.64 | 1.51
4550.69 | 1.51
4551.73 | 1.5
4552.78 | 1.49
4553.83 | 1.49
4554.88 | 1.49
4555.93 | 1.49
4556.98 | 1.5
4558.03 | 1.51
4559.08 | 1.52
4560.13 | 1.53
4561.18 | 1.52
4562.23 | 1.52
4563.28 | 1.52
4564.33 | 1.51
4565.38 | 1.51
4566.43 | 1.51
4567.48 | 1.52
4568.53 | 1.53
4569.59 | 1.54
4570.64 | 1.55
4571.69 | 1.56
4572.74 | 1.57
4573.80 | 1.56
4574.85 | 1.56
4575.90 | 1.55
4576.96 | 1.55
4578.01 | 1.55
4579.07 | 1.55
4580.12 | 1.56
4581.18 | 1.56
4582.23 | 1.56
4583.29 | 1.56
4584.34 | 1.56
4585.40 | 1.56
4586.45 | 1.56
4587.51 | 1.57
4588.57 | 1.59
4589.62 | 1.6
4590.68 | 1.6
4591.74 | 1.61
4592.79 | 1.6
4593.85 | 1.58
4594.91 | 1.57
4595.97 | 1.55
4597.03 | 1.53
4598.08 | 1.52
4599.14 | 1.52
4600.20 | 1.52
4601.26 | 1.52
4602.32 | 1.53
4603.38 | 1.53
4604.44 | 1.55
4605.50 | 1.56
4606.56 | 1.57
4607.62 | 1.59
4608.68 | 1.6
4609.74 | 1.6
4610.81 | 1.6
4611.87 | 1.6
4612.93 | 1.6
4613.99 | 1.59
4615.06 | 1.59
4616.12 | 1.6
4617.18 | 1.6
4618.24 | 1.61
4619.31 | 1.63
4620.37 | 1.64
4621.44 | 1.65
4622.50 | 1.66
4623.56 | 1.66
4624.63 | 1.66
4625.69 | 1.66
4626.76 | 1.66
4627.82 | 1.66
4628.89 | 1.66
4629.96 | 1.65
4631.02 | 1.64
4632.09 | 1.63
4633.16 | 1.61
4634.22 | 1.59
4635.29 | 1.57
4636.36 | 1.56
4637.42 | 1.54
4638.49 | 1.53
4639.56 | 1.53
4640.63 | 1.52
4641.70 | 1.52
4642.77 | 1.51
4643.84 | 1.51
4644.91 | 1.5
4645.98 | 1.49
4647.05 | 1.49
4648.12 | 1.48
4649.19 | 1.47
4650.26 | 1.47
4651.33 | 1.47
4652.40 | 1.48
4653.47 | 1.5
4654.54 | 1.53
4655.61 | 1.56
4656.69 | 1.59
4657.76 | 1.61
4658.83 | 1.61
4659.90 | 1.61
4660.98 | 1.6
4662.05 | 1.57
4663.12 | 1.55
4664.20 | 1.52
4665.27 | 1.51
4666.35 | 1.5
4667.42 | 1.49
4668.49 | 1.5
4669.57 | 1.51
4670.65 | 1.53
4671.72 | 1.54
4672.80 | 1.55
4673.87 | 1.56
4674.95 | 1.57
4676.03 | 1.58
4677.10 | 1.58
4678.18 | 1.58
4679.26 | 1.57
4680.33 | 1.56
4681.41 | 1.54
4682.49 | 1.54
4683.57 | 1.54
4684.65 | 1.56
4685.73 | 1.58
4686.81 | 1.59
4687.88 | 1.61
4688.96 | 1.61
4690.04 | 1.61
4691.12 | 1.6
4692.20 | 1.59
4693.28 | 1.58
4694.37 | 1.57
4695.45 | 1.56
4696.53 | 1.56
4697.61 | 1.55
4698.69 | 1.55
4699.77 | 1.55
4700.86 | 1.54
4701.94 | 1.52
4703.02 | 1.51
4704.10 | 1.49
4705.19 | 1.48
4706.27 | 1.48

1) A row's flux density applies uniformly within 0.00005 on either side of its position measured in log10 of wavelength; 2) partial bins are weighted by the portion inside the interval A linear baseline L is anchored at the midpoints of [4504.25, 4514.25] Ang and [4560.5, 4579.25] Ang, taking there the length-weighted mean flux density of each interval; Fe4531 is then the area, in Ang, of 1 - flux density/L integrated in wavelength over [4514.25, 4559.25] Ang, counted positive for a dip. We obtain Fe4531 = 1.5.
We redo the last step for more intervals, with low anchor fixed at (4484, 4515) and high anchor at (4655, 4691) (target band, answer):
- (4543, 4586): 0.54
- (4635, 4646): 0.23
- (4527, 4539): 0.84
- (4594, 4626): -0.63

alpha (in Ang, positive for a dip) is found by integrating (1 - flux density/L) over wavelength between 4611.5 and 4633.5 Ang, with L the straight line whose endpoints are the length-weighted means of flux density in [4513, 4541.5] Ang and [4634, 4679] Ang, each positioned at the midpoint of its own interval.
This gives -1.5 Ang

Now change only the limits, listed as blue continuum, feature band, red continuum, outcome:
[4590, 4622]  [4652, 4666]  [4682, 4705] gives 0.1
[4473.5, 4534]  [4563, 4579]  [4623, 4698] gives 0.1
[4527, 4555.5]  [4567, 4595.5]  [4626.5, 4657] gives -1.0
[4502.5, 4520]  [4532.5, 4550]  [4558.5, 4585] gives 0.6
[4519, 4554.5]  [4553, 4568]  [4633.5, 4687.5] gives 0.0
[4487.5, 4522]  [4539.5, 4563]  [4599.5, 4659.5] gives 0.7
